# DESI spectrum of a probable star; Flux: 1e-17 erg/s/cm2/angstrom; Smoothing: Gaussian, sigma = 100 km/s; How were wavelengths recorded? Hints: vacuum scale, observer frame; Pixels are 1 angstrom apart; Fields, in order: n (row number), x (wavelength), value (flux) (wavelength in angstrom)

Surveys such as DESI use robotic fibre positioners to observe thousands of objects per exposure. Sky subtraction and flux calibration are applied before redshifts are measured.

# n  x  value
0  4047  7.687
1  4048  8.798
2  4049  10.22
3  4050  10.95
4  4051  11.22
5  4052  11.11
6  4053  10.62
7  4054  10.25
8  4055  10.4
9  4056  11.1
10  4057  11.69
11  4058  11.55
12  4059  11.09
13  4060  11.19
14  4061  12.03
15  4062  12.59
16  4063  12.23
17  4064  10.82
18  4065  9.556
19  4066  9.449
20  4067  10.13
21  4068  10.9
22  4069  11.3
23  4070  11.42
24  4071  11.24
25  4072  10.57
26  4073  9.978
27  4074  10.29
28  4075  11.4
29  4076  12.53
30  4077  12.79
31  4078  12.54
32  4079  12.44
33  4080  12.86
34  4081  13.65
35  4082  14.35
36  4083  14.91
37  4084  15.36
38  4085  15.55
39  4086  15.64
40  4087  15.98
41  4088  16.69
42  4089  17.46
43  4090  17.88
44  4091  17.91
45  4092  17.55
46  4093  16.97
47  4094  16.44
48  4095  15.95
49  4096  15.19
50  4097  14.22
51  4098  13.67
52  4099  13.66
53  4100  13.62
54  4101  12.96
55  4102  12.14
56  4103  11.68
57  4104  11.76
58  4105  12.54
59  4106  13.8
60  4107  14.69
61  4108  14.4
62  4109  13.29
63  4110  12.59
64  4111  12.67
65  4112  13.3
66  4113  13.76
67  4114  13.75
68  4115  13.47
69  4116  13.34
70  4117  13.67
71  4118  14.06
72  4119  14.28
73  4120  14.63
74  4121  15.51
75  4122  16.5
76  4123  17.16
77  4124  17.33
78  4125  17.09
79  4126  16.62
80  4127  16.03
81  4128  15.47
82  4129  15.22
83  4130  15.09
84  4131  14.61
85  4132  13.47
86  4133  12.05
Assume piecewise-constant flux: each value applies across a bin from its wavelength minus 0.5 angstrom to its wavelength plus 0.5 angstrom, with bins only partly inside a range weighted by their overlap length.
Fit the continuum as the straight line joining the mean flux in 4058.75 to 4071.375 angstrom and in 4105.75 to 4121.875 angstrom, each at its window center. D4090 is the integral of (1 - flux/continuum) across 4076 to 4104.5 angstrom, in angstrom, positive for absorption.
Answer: -4.9 angstrom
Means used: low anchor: 11.1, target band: 14.7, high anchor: 13.9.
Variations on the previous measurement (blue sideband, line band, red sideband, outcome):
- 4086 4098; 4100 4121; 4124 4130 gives 3.68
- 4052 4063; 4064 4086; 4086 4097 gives 3.12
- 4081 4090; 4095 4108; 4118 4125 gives 1.91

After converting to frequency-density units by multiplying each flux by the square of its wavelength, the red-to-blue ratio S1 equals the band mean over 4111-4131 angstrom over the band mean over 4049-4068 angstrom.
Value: 1.41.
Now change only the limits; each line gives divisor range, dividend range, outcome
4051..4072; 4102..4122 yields 1.26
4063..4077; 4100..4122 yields 1.27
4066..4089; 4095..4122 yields 1.08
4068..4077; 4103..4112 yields 1.20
